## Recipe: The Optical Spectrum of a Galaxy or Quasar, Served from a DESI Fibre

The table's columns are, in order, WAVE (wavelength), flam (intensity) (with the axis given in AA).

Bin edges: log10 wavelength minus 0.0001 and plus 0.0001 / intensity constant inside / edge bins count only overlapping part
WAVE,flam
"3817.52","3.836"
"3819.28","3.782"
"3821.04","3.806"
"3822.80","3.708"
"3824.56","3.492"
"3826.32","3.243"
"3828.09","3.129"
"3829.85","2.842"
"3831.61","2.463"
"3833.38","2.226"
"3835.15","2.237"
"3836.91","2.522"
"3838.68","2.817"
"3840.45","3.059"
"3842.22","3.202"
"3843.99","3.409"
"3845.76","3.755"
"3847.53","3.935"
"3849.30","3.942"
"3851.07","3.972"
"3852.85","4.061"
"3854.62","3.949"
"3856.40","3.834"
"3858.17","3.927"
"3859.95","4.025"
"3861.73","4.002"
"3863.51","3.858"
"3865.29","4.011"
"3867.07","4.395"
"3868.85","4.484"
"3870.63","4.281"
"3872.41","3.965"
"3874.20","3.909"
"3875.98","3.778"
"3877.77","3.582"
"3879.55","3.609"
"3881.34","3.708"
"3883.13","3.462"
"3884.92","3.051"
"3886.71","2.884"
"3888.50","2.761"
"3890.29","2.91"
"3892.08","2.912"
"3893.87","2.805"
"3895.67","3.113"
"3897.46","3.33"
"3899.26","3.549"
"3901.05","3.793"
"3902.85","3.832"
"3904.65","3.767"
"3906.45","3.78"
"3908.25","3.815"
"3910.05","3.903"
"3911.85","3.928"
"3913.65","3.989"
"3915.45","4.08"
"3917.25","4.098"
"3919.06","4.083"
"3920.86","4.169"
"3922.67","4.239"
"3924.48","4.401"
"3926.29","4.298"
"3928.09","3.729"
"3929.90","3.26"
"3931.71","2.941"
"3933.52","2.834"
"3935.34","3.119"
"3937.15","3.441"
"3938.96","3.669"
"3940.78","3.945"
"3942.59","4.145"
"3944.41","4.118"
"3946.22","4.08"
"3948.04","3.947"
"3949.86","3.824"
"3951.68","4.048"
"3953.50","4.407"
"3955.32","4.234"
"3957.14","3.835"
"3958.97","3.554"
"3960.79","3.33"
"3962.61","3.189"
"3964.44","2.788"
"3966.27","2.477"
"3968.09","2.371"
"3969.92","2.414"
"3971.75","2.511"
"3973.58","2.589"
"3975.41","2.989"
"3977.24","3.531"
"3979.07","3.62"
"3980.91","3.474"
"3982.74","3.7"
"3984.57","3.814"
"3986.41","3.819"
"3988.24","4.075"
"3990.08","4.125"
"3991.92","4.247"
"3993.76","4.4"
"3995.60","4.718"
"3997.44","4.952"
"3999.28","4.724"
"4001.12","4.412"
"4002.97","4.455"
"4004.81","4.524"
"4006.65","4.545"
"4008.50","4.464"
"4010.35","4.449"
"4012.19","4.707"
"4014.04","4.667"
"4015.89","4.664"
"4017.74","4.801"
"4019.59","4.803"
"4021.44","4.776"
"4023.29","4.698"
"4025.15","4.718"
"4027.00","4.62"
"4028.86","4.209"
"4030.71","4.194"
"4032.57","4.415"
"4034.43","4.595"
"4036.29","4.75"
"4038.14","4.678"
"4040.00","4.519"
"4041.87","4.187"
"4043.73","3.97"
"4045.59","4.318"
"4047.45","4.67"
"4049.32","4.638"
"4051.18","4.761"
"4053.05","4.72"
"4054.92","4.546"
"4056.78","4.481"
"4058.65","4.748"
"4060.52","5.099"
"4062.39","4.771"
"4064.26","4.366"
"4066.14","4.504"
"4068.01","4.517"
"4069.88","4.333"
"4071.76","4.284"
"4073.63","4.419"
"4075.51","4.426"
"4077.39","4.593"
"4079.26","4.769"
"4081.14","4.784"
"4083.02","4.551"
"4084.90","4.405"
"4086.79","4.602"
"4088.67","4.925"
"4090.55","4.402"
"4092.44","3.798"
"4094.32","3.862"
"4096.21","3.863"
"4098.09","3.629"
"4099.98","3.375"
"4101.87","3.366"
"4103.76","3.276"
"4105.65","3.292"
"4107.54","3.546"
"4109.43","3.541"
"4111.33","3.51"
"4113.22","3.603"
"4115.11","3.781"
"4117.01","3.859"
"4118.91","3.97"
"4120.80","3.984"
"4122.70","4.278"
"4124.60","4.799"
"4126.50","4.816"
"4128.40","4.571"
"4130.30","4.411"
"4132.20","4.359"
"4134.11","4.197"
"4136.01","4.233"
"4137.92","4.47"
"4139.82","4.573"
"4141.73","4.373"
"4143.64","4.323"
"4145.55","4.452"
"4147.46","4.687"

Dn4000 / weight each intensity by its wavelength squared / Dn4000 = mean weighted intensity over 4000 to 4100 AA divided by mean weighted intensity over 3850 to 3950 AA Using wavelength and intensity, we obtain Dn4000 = 1.3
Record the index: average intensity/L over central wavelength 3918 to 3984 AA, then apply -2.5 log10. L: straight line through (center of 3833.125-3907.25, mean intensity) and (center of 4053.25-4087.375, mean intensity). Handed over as 0.12 mag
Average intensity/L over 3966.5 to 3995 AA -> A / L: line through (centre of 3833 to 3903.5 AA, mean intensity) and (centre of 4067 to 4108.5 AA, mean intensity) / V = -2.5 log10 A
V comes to 0.12 mag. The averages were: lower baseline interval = 3.53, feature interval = 3.44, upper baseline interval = 4.14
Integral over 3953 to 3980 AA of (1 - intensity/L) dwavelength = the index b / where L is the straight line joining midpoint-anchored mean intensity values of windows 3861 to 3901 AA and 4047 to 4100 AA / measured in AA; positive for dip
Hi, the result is 5.4 AA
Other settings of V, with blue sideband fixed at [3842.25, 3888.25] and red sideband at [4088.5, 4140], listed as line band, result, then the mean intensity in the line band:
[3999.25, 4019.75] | -0.173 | 4.59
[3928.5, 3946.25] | 0.095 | 3.53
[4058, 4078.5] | -0.152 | 4.55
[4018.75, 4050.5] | -0.151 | 4.52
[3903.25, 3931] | -0.033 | 3.96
